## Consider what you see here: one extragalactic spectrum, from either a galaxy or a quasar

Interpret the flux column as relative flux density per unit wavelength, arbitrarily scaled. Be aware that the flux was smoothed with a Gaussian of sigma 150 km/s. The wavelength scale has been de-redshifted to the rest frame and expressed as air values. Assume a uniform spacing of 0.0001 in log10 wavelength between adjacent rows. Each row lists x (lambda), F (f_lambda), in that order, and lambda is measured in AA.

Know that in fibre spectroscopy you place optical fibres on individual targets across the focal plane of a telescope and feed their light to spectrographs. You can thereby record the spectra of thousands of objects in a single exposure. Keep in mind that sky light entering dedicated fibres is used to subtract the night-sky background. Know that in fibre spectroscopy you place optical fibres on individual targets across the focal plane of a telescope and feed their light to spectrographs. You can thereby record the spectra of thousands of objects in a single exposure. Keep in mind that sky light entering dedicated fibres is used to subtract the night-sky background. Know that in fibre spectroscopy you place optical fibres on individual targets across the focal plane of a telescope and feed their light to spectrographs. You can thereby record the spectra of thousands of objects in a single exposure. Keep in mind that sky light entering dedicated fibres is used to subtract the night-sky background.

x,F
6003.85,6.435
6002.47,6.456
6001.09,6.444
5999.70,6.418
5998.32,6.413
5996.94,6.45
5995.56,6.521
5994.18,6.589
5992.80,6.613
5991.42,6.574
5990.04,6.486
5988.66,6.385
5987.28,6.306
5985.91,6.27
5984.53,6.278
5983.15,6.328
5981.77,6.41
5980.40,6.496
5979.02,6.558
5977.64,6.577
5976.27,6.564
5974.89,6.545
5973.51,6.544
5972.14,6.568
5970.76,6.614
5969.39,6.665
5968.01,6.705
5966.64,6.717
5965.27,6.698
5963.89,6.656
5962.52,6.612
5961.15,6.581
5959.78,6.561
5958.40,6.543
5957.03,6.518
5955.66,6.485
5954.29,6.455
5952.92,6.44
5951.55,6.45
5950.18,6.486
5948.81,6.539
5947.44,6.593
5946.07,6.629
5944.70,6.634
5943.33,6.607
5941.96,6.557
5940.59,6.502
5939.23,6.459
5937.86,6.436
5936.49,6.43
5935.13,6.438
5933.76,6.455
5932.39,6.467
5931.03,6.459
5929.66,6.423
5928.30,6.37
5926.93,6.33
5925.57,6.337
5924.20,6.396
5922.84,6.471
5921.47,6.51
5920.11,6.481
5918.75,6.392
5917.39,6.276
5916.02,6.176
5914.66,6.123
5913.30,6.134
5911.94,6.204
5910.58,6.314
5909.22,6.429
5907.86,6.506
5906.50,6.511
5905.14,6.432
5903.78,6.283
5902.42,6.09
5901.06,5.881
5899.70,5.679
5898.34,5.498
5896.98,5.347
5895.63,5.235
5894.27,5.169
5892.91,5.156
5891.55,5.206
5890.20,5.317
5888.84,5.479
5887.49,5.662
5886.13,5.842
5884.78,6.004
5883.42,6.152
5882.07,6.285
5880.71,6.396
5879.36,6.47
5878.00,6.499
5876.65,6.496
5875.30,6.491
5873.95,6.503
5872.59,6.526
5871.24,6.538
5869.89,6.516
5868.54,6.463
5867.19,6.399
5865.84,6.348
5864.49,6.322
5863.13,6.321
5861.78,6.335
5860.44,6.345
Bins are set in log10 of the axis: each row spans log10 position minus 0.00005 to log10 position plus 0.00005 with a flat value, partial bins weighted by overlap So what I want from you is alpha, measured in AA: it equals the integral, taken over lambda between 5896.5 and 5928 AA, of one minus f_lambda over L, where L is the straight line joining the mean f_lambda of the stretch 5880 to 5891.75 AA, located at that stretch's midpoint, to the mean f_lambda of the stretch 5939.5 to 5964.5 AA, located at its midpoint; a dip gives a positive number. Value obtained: -0.5 AA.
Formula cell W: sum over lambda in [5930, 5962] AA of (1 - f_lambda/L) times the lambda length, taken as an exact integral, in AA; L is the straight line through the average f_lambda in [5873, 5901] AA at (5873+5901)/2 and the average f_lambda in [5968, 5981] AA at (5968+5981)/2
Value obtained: -0.9 AA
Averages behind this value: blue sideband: 5.85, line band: 6.51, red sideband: 6.57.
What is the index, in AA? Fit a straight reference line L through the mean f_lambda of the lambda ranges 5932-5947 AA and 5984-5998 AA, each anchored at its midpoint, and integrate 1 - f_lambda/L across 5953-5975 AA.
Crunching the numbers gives -0.4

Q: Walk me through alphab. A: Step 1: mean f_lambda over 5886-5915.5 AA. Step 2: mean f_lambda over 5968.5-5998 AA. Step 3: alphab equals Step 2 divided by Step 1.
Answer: 1.11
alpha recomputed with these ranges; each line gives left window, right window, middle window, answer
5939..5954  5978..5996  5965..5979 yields -0.29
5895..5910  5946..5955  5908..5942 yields -0.80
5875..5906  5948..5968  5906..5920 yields -0.49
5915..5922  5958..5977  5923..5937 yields 0.01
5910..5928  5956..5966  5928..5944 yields -0.10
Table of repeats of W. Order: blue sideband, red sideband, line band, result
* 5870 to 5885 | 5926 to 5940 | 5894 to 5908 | 1.2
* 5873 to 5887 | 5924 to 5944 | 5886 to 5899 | 2.0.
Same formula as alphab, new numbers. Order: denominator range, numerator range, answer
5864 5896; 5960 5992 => 1.08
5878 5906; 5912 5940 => 1.10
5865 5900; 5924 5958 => 1.08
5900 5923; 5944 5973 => 1.05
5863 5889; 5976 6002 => 1.02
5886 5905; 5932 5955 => 1.17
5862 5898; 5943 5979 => 1.09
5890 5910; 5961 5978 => 1.14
